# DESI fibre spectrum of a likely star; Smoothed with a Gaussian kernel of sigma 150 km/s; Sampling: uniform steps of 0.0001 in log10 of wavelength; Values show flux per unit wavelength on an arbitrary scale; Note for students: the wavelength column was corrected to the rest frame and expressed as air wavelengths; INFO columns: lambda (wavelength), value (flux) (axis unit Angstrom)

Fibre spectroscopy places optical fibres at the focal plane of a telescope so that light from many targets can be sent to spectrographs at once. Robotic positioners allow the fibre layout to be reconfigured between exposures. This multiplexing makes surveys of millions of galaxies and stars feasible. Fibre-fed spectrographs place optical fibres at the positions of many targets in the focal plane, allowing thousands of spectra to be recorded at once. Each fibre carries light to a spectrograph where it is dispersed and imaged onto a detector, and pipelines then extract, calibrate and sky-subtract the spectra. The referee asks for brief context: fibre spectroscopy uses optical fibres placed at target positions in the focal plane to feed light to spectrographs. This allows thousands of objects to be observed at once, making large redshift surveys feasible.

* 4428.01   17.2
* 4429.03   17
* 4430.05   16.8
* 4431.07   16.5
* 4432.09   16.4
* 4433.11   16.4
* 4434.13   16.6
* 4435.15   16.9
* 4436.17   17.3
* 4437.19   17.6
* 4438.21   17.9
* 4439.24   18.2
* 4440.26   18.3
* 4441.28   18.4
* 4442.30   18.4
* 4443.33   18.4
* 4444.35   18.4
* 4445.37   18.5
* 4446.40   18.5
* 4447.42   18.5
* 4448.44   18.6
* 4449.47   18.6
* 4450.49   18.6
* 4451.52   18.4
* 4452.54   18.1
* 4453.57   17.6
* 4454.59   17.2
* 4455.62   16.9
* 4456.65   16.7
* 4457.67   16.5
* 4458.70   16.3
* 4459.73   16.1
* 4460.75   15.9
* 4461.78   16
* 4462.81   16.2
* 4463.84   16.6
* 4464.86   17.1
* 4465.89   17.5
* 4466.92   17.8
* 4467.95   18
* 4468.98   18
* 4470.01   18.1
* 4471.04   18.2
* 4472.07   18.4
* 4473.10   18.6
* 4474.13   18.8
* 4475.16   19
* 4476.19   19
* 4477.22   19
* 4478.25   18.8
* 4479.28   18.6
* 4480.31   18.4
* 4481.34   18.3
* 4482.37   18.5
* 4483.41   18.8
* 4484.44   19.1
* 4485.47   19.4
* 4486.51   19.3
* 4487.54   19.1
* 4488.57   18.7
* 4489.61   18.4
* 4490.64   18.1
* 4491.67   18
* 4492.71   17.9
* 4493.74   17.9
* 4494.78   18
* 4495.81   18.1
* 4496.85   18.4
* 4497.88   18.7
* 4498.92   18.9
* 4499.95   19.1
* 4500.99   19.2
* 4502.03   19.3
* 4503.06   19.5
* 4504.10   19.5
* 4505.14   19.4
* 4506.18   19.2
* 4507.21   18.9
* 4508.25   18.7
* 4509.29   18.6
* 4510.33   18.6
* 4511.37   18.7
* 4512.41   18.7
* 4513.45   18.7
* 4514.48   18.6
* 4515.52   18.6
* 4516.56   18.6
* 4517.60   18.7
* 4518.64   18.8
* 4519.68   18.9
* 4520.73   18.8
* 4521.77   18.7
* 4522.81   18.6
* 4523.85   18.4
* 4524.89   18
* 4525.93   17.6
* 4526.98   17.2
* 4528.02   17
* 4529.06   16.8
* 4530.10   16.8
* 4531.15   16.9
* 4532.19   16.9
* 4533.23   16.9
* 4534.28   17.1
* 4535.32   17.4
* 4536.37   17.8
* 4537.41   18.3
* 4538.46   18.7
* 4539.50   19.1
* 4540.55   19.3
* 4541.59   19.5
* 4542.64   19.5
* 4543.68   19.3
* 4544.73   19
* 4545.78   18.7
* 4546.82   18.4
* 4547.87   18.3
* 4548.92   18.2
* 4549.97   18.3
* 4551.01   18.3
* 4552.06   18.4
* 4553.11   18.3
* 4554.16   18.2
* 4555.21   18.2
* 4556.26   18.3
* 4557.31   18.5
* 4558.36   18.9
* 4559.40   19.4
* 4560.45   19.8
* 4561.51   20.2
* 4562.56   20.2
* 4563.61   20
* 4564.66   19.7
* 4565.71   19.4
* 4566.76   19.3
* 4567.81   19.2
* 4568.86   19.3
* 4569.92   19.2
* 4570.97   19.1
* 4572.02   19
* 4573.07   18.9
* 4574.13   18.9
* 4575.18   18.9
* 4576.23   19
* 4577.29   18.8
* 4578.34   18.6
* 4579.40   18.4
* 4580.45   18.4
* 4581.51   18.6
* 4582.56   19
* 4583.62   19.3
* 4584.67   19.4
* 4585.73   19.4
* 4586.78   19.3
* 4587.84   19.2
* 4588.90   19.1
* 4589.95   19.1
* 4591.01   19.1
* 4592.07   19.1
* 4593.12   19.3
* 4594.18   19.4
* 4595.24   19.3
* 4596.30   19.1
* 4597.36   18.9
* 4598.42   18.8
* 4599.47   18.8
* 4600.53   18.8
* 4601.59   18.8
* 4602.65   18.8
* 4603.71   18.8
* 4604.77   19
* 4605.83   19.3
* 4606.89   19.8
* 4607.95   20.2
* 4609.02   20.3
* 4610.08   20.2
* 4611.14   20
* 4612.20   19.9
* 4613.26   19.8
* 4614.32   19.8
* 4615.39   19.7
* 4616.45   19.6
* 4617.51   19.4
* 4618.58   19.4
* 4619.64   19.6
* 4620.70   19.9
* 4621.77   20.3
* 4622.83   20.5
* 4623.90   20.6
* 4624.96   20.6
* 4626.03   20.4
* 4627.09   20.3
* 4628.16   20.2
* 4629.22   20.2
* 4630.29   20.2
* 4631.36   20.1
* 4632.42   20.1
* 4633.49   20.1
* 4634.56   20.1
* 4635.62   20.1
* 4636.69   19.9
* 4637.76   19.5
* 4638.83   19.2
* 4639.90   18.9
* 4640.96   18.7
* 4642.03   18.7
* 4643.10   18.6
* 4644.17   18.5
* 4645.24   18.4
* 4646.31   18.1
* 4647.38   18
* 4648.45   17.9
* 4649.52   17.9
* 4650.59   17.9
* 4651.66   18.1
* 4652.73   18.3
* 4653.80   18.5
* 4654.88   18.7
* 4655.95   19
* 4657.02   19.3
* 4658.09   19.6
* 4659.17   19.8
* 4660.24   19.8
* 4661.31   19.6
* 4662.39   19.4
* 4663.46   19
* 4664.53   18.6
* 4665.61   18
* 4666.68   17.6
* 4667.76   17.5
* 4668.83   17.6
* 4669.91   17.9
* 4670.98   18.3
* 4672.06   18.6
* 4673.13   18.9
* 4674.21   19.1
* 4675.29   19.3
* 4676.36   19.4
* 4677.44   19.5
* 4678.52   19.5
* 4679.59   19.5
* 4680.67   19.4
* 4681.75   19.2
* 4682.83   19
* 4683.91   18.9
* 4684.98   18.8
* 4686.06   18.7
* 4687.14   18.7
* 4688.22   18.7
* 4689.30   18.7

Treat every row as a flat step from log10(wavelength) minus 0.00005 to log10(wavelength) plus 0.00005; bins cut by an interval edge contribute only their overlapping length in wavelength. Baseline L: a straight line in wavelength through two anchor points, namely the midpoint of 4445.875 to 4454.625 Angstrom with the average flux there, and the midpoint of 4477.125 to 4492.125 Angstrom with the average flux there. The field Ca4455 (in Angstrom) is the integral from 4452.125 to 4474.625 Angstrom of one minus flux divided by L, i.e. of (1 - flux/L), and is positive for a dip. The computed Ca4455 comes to 1.4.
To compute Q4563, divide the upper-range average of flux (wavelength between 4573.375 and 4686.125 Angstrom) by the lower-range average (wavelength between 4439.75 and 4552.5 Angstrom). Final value 1.05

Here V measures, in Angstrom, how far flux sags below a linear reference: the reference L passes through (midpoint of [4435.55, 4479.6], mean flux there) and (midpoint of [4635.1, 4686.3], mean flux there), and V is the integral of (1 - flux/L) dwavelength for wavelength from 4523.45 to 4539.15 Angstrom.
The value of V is 0.6 Angstrom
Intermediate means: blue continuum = 17.8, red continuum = 18.8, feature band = 17.5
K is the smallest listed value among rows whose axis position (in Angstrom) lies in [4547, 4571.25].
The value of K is 18.2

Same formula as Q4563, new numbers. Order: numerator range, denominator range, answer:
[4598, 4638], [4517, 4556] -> 1.09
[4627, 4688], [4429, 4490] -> 1.06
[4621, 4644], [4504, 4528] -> 1.07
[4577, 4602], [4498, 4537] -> 1.04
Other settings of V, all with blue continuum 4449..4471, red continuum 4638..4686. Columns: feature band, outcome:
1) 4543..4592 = -2.5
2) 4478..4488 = -0.8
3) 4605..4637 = -2.7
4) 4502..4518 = -1.1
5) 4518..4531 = -0.2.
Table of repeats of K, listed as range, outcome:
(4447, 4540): 15.9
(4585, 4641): 18.7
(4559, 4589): 18.4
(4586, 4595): 19.1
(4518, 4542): 16.8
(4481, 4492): 18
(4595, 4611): 18.8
